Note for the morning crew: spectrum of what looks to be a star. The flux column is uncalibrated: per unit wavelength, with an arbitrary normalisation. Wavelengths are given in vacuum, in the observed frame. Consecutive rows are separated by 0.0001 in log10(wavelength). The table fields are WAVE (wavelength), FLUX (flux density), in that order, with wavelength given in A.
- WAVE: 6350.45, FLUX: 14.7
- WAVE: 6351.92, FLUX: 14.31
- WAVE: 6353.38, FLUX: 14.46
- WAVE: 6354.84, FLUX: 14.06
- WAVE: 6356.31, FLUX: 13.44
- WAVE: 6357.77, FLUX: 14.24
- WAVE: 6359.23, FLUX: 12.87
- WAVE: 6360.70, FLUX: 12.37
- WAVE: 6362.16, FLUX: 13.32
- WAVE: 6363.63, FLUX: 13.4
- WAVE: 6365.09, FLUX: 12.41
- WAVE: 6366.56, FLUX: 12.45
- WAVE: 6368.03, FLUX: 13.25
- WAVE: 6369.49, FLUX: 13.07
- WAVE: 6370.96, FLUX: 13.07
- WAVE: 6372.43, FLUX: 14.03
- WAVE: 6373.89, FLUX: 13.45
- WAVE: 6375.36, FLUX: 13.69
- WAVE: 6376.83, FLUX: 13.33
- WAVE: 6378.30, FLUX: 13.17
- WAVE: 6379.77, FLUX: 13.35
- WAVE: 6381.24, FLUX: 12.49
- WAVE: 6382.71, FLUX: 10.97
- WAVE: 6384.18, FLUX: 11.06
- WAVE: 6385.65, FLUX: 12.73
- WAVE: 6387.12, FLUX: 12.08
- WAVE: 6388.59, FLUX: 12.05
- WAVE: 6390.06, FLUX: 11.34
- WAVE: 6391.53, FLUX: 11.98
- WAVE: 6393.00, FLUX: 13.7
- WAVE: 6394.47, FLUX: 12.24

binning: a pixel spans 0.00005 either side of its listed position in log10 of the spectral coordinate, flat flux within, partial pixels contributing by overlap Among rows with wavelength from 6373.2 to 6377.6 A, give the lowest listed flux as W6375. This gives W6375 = 13.33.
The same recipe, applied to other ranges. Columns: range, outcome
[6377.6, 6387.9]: 10.97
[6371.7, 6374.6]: 13.45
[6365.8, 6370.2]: 12.45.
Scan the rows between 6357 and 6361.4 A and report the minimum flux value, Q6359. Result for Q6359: 12.37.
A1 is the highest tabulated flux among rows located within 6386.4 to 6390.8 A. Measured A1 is 12.08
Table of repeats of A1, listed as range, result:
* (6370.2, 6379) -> 14.03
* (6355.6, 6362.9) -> 14.24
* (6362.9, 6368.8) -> 13.4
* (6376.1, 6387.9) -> 13.35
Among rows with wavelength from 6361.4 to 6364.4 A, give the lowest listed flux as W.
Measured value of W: 13.32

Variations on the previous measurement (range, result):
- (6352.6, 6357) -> 13.44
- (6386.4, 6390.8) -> 11.34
